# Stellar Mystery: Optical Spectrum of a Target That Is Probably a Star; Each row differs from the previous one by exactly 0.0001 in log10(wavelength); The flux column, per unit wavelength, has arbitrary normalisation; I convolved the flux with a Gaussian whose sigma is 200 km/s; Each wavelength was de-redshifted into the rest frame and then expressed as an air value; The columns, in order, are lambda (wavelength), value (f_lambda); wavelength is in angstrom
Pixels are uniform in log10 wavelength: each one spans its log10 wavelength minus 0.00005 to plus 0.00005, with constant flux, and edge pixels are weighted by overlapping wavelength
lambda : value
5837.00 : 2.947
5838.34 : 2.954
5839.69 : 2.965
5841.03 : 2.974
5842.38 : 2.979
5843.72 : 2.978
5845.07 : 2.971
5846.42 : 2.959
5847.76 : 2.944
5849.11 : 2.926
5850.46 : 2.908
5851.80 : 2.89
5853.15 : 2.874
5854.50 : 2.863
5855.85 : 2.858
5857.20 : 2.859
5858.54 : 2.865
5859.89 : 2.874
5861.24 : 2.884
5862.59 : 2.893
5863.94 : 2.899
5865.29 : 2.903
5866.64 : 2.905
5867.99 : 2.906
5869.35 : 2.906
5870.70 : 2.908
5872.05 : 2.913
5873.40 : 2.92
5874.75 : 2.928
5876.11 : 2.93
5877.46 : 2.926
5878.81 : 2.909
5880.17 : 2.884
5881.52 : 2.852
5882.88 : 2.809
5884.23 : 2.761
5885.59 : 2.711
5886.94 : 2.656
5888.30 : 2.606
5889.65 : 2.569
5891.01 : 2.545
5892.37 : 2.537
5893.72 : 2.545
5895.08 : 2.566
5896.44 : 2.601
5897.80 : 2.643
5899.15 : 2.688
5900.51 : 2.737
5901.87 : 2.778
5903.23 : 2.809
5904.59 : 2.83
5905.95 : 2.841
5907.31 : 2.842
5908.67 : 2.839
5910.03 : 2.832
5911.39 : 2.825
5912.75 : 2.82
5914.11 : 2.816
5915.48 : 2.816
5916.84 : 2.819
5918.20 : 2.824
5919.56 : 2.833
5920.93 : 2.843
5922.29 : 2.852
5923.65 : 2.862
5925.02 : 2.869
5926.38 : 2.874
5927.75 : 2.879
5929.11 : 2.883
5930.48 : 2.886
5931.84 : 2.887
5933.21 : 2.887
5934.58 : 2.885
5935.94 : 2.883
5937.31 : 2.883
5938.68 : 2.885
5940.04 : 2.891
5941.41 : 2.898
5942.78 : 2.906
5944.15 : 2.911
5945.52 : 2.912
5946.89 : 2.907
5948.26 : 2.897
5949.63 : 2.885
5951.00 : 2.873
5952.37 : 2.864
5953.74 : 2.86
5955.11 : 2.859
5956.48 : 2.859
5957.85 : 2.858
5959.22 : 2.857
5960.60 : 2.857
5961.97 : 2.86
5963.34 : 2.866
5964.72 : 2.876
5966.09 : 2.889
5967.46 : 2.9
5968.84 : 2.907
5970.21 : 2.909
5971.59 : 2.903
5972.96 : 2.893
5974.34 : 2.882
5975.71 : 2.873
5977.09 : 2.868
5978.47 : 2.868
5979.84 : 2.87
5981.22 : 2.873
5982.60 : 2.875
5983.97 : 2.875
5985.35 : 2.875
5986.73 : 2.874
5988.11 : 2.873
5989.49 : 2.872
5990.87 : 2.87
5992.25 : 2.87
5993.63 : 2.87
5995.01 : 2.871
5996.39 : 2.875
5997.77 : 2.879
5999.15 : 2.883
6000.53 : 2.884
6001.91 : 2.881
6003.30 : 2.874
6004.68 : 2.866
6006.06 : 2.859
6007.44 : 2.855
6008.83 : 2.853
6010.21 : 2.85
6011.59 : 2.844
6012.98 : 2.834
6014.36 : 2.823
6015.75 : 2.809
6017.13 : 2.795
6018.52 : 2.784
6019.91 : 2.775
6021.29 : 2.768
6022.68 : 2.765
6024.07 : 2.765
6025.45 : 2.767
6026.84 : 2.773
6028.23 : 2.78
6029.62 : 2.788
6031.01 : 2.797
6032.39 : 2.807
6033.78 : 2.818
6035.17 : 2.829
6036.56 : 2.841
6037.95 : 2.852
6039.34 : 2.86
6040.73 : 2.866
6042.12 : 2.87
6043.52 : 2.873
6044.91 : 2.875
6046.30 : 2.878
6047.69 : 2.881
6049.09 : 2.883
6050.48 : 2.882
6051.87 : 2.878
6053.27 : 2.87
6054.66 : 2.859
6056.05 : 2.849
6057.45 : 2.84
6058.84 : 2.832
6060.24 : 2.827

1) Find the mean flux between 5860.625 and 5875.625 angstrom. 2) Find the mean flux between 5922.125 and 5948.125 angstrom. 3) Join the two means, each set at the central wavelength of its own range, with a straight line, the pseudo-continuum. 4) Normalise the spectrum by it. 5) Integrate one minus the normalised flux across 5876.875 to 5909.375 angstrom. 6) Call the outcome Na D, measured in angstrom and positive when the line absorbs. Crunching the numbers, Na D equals 1.9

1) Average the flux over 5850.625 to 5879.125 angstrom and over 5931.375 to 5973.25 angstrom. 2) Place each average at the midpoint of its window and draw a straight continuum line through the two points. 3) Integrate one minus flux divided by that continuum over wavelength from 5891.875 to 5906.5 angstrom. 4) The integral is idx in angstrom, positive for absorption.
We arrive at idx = 1.0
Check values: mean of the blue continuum 2.9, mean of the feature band 2.69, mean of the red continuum 2.88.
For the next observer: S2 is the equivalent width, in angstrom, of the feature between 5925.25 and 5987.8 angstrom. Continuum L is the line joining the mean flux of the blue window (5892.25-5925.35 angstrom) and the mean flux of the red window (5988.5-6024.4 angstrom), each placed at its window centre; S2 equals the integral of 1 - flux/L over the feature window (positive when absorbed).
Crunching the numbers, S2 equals -1.7 angstrom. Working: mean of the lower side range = 2.77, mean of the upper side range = 2.84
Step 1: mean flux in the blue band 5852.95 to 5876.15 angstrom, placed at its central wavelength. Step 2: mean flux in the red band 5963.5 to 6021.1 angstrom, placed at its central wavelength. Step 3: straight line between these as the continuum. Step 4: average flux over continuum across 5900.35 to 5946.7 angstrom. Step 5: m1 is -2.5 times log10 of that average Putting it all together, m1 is 0.009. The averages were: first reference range 2.89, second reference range 2.86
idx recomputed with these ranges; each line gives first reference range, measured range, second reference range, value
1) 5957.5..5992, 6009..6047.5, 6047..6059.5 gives 0.7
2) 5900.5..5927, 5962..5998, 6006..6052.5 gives -0.6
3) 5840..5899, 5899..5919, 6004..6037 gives 0.1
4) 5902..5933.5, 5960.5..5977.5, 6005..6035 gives -0.4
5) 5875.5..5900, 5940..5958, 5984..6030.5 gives -0.7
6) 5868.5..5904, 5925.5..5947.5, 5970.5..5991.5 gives -0.6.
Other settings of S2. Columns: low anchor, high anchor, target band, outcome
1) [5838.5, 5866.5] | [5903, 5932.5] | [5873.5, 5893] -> 0.80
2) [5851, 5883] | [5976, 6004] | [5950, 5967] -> 0.07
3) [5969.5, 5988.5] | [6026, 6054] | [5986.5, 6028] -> 0.38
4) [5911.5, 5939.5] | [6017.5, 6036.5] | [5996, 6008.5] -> -0.30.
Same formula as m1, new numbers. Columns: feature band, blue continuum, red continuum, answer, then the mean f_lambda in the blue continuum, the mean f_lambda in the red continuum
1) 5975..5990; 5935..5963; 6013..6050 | -0.006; 2.88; 2.82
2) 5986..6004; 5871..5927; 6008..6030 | -0.030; 2.78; 2.8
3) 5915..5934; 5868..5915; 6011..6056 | -0.028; 2.77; 2.83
